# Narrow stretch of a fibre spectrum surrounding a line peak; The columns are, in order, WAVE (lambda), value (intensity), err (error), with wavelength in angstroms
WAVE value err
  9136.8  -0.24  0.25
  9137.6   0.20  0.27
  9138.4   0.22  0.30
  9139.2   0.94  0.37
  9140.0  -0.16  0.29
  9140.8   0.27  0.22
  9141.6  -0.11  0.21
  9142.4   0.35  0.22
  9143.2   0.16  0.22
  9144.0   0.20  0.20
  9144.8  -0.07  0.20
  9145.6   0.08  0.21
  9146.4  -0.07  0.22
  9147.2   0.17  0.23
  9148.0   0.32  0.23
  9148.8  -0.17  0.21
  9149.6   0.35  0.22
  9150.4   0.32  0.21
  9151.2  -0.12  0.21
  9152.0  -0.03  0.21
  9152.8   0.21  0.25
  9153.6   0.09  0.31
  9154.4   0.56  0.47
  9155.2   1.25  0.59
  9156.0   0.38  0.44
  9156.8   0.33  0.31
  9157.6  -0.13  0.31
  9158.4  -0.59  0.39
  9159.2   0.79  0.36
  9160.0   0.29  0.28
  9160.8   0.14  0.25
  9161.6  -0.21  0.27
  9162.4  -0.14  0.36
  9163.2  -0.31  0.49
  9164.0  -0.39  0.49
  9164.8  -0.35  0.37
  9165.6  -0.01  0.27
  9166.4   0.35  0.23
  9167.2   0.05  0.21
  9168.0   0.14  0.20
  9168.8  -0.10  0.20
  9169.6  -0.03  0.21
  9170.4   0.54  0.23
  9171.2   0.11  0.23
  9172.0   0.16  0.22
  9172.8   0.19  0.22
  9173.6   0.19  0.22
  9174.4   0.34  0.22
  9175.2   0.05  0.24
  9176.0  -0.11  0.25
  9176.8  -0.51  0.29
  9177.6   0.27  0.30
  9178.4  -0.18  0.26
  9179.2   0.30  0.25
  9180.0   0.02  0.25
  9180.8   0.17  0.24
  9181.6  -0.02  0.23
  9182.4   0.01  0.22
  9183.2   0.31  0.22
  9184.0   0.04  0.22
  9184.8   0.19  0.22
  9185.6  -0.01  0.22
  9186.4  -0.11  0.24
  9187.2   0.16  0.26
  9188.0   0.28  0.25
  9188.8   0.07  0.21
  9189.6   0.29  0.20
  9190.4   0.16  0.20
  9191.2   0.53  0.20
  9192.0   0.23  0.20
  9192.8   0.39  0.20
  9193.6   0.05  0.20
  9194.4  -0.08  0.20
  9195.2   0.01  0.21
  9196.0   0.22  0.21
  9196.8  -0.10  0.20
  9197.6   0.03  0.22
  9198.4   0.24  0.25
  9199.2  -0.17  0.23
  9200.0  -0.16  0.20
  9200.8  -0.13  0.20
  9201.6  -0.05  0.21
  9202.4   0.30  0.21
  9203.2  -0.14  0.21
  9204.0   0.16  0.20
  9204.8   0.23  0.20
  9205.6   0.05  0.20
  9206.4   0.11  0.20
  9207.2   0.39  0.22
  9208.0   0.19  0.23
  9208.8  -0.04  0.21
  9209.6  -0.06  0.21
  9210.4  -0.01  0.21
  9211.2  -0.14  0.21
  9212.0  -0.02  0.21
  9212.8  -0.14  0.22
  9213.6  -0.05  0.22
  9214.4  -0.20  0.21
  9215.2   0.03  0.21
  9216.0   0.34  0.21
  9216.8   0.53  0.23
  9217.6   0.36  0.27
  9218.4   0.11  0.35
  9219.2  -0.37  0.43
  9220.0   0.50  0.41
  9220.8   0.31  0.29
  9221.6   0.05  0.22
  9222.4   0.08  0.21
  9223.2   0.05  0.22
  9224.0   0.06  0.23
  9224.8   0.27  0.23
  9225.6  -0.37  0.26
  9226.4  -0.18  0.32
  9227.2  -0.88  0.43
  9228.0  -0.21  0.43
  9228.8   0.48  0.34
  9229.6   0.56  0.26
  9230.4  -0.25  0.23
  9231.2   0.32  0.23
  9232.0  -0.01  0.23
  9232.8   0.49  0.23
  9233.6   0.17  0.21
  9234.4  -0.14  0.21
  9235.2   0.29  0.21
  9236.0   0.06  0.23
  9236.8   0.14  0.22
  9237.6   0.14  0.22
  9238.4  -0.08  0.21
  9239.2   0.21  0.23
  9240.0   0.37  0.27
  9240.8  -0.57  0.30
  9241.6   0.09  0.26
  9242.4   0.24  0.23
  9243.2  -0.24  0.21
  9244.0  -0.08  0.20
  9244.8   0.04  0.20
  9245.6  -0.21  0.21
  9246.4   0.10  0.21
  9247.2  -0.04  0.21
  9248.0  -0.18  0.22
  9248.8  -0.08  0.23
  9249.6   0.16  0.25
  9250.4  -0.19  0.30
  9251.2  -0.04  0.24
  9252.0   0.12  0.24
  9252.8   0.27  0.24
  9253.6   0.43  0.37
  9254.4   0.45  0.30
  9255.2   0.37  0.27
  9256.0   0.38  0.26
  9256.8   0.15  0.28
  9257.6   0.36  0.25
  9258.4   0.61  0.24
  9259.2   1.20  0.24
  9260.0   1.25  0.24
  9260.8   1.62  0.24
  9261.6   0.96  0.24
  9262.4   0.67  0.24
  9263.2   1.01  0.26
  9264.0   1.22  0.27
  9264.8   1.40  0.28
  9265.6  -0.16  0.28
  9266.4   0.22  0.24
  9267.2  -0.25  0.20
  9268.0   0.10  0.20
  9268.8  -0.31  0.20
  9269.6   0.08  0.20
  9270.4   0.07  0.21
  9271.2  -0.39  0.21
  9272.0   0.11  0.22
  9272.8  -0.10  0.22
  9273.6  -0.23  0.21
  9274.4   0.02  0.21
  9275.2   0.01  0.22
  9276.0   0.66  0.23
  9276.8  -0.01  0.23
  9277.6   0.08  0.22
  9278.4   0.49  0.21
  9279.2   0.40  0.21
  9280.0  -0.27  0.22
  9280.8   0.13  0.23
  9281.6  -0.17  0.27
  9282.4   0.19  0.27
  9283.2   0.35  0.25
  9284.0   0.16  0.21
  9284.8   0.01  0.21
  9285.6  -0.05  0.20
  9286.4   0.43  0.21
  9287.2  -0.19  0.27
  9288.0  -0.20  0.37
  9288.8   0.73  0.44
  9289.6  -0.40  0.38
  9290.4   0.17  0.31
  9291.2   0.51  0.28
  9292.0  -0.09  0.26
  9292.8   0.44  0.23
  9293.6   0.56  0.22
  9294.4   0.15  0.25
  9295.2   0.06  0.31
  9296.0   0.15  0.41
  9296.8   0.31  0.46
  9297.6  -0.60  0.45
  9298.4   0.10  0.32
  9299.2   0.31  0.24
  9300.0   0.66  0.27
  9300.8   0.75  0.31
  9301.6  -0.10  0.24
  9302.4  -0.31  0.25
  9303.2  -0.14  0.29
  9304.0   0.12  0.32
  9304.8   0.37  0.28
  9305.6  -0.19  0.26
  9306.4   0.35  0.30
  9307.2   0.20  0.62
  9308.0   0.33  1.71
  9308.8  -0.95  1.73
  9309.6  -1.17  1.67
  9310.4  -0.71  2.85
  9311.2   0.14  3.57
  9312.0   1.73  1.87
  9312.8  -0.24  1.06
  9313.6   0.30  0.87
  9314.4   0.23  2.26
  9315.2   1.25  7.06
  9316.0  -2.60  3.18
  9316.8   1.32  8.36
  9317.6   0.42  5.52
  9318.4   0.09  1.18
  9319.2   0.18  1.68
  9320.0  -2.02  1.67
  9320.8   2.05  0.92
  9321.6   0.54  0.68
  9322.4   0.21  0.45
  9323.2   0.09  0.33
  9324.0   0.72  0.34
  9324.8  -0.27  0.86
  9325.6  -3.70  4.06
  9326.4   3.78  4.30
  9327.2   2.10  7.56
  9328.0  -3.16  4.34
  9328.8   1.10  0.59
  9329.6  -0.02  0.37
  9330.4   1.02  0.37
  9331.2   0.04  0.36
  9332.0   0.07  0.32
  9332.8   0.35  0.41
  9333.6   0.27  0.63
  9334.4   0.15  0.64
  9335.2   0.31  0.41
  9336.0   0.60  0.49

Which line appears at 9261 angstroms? H-beta 4861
